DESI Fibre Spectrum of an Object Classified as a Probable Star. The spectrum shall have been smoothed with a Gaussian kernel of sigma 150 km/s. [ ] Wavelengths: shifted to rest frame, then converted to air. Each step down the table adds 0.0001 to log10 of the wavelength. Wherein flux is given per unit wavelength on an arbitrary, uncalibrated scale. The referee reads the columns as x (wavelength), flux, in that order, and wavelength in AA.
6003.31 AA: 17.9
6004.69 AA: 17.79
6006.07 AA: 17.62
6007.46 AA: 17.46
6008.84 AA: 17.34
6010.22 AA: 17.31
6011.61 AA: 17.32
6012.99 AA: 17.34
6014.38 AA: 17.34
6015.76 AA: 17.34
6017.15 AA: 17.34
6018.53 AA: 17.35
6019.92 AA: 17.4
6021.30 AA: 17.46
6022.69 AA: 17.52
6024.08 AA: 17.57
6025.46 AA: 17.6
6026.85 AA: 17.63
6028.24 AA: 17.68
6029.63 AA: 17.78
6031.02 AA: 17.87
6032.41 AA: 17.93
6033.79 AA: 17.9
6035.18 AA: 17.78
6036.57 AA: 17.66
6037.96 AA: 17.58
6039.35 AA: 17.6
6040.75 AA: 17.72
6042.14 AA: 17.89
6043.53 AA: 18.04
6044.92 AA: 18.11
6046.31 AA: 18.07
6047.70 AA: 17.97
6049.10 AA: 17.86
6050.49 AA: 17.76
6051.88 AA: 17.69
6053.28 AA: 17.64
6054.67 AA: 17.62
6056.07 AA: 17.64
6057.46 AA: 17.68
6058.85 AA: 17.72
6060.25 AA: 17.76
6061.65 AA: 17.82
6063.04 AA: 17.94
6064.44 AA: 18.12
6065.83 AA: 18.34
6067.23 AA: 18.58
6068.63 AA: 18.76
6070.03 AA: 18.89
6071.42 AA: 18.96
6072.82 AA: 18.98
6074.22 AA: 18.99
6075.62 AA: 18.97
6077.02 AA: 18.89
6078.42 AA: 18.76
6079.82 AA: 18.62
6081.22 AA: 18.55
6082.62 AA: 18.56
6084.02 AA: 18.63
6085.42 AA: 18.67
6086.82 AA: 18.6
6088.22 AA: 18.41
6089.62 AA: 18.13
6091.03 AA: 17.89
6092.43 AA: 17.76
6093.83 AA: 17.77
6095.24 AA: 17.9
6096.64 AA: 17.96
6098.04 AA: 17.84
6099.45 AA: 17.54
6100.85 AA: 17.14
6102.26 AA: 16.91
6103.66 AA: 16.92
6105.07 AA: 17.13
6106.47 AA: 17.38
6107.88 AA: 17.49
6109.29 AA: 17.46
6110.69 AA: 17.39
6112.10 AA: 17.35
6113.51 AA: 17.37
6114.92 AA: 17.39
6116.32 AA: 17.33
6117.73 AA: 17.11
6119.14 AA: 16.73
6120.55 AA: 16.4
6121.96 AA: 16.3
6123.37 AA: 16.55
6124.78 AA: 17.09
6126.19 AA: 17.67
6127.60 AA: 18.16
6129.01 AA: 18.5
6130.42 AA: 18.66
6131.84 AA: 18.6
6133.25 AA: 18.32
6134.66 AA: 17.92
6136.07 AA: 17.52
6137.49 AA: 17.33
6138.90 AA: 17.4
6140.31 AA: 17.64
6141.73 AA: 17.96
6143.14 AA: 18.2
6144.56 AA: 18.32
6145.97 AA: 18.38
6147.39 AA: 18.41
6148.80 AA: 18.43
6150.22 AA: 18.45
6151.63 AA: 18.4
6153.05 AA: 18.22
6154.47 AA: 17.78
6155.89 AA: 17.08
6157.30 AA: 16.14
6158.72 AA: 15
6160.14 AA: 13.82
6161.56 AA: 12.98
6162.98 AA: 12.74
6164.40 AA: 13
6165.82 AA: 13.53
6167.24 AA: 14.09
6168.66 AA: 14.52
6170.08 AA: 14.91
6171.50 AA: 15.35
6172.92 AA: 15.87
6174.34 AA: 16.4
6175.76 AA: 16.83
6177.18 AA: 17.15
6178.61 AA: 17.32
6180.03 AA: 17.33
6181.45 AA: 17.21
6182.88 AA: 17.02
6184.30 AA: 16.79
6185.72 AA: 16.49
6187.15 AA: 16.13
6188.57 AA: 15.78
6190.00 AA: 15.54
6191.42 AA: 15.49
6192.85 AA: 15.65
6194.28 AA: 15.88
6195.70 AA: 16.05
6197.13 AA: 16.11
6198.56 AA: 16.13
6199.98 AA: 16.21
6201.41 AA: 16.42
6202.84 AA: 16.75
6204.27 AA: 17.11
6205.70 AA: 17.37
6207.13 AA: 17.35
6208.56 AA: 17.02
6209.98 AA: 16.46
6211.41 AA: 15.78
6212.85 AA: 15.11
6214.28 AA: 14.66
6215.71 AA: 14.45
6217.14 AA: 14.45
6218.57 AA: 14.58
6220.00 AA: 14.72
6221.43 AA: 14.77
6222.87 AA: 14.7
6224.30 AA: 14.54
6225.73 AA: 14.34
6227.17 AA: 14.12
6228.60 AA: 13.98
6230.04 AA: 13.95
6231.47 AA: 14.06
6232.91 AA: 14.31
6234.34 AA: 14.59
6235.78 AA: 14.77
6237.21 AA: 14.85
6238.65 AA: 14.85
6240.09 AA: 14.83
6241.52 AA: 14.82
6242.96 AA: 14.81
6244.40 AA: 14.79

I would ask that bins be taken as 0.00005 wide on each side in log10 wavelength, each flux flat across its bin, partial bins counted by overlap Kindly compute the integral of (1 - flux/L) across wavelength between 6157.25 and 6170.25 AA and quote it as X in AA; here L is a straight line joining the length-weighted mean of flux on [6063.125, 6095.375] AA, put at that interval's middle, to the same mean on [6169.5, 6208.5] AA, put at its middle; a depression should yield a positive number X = 2.3 AA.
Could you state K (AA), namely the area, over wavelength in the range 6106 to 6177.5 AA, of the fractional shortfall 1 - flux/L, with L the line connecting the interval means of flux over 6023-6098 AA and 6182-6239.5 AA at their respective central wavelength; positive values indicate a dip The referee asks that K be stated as -0.6 AA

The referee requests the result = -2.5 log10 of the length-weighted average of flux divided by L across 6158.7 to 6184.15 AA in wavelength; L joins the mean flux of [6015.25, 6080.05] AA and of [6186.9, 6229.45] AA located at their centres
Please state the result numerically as 0.05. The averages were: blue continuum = 18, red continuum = 15.6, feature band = 15.3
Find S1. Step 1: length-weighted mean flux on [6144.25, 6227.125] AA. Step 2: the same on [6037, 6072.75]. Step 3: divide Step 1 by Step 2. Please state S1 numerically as 0.89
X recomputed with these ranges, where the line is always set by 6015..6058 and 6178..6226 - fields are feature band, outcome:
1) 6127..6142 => -1.2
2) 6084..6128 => -1.4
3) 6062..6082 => -1.5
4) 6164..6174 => 1.0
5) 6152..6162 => 0.2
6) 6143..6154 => -1.2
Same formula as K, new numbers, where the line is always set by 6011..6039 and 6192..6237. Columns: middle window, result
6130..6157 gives -3.05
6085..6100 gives -1.12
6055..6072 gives -1.04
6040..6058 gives -0.55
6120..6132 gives -0.82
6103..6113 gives -0.42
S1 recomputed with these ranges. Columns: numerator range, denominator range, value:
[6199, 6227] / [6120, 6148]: 0.88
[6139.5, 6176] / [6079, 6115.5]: 0.91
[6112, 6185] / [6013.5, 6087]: 0.93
